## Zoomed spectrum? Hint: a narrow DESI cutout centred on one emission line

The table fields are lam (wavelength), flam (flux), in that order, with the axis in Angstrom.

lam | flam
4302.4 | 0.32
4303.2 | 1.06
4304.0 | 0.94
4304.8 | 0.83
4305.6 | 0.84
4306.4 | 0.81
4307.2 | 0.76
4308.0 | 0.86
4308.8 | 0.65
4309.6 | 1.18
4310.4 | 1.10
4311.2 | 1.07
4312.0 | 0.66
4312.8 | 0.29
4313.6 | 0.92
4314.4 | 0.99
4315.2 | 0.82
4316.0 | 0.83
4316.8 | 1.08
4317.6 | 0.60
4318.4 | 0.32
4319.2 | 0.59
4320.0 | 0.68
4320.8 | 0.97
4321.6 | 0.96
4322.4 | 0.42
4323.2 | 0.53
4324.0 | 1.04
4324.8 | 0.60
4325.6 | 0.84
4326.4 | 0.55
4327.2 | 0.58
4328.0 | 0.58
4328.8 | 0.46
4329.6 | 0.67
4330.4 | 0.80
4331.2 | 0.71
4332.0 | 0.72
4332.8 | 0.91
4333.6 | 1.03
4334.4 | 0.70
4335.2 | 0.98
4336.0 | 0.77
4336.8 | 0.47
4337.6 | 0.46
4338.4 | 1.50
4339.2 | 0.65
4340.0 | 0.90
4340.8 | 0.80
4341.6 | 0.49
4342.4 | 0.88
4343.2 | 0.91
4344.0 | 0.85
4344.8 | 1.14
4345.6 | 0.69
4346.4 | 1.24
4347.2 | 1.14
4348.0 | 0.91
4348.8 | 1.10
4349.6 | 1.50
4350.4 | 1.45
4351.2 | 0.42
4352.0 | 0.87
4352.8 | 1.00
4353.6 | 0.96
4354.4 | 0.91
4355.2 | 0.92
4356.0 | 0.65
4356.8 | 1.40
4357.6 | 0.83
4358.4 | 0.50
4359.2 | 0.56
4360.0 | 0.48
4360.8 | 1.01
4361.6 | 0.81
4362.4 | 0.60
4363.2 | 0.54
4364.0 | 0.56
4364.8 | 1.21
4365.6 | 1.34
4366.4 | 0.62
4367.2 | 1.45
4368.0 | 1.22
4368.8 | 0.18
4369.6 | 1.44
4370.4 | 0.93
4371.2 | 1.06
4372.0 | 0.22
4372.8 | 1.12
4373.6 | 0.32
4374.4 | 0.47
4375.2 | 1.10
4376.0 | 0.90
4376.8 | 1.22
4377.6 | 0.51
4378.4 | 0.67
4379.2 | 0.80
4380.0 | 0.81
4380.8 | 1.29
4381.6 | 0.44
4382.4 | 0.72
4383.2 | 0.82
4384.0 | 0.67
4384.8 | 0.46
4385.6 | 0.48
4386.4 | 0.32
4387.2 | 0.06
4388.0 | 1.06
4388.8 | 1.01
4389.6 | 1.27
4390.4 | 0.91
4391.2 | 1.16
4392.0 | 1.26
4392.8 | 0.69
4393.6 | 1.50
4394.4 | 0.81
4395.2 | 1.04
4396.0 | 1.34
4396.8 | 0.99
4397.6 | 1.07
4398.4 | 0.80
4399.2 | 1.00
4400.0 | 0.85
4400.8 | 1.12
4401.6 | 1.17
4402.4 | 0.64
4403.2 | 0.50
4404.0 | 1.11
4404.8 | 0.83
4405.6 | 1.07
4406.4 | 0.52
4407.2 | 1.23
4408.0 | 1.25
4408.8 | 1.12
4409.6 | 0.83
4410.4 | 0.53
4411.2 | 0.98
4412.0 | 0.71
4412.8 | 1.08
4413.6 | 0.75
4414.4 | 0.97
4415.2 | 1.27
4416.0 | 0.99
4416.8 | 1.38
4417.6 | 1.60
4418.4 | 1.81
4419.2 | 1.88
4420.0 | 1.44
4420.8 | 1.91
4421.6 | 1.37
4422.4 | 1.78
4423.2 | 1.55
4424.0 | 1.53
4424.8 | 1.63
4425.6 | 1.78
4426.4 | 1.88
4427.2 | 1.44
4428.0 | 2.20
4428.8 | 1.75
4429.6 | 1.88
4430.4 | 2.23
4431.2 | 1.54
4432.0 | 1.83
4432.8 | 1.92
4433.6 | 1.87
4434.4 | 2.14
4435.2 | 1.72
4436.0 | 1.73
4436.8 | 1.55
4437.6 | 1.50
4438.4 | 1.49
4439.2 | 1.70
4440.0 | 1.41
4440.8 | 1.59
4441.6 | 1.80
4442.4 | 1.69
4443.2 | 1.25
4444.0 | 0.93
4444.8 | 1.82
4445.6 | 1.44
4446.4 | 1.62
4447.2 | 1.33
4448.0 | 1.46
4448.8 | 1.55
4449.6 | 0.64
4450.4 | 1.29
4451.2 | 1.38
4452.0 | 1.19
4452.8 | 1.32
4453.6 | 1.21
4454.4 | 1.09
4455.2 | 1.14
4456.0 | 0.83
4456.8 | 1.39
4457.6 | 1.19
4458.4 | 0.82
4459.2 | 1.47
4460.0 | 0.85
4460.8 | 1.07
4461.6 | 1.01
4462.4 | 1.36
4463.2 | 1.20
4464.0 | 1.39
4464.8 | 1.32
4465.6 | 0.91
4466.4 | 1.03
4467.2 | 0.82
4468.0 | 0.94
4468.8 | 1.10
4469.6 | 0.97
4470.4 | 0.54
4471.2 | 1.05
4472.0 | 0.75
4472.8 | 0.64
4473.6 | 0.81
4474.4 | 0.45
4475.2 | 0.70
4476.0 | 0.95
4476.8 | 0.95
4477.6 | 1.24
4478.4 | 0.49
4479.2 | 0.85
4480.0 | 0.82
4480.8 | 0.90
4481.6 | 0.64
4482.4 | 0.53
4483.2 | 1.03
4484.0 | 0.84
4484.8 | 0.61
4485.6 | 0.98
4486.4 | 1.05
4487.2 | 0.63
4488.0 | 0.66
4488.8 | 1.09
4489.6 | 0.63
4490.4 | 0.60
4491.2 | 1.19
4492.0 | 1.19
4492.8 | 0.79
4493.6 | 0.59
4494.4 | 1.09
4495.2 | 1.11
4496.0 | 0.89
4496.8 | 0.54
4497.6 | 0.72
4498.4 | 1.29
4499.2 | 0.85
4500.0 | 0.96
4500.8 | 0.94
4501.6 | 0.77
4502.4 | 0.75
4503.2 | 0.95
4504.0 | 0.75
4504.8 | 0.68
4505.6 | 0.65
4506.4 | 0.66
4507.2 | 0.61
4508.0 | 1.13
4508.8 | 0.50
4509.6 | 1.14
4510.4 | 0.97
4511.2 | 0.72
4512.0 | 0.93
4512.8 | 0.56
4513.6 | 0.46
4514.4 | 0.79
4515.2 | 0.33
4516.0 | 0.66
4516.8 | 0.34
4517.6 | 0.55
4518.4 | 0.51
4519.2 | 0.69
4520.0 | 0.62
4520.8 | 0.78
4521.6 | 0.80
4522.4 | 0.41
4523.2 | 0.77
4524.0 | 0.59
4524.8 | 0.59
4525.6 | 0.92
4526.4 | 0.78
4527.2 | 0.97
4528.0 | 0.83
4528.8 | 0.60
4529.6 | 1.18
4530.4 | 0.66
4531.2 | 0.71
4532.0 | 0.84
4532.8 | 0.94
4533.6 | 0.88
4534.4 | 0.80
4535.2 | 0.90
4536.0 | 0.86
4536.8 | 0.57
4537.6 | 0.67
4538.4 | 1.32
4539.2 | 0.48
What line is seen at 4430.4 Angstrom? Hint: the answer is C IV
